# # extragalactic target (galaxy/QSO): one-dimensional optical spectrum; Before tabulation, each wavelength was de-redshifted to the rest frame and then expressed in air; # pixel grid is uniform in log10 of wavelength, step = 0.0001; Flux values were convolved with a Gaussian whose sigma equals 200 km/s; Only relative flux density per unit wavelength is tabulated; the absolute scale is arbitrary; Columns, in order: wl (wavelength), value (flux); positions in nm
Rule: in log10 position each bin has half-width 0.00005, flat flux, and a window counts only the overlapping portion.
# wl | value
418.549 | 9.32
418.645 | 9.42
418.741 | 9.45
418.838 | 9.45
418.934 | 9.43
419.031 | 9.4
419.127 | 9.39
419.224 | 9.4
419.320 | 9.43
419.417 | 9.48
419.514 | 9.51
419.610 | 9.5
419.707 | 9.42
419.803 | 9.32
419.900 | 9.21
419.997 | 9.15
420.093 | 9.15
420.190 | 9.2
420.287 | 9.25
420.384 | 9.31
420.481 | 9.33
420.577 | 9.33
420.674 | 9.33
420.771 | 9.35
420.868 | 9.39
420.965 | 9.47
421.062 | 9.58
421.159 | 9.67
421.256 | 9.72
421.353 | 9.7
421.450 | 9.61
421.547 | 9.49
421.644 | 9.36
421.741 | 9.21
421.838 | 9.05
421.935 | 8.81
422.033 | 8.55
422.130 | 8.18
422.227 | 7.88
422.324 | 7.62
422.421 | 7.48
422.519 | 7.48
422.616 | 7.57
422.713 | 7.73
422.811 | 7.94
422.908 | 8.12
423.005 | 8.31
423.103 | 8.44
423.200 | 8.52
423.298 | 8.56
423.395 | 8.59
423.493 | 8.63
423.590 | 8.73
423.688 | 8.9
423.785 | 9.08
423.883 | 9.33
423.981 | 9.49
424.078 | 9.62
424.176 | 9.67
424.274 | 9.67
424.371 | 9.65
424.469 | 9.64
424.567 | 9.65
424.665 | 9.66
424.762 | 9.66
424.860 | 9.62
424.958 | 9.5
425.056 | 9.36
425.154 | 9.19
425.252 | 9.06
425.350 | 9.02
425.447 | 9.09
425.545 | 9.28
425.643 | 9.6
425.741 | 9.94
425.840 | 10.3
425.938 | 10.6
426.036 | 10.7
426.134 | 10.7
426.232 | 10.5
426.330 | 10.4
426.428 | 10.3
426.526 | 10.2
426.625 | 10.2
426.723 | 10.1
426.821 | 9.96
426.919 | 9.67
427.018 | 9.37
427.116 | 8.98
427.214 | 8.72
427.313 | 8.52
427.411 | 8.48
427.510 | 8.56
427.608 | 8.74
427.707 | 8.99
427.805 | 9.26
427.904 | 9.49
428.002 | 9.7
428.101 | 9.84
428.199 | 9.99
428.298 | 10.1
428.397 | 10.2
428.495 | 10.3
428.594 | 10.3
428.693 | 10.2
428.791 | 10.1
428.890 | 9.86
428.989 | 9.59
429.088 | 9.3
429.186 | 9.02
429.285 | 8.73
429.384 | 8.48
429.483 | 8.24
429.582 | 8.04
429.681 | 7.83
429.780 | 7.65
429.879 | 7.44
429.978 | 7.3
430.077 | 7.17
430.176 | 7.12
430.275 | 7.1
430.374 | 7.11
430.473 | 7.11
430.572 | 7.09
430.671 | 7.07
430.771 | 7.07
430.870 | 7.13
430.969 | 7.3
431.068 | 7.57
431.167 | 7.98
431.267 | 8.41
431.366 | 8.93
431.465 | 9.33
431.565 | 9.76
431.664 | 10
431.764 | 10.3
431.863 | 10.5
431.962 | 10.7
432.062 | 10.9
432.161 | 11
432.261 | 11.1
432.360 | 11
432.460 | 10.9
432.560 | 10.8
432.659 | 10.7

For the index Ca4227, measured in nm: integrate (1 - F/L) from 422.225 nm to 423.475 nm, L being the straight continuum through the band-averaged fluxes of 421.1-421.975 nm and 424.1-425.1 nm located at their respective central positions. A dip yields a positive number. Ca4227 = 0.19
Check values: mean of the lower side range 9.42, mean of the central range 8.04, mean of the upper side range 9.61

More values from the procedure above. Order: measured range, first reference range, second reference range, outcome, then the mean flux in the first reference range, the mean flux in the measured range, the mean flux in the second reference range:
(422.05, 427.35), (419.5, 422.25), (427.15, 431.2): -0.17 nm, 9.25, 9.2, 8.53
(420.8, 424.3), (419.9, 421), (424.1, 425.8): 0.21 nm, 9.29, 8.81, 9.49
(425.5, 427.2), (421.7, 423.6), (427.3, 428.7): -0.17 nm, 8.26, 10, 9.51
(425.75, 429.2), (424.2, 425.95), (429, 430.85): -0.44 nm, 9.56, 9.76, 7.74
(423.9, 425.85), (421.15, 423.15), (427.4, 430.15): -0.17 nm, 8.54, 9.51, 9.02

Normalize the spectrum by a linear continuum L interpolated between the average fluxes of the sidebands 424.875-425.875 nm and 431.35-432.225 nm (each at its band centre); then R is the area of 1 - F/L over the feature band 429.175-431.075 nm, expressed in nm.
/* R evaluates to 0.47 nm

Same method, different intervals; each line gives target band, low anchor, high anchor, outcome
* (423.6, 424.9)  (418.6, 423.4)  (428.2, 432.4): -0.080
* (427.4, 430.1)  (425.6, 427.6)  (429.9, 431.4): -0.168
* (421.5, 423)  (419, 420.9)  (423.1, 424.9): 0.159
